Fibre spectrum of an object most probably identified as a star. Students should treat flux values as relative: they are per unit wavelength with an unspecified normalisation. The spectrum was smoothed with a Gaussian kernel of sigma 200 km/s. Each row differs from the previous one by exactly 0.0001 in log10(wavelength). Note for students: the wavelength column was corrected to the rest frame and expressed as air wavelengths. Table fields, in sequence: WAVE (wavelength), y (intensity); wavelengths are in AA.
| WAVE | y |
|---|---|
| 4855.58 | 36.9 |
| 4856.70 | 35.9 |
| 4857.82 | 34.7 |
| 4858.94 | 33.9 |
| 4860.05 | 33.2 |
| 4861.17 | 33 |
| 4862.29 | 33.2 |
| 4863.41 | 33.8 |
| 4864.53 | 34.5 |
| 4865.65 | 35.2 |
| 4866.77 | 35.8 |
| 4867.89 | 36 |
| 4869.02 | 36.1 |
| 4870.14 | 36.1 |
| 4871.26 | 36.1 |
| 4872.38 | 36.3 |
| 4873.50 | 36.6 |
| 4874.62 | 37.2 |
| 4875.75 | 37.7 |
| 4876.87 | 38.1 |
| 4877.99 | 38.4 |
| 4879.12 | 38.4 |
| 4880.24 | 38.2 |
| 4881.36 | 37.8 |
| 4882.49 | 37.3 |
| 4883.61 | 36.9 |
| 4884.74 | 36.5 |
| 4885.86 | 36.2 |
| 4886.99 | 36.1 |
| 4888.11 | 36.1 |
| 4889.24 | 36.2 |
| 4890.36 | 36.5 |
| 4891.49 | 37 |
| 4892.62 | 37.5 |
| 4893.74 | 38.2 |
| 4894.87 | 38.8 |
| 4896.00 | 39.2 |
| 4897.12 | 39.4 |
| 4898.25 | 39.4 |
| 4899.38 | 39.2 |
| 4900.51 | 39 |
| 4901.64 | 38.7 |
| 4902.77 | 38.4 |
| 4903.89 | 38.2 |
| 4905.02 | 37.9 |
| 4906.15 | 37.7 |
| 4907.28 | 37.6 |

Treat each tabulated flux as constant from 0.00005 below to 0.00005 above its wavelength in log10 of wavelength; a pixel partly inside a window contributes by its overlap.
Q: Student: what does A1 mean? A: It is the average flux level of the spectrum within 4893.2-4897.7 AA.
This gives 38.9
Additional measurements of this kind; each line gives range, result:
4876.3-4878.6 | 38.2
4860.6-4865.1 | 33.6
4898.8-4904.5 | 38.7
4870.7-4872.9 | 36.2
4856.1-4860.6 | 34.5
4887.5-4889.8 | 36.2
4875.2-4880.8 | 38.2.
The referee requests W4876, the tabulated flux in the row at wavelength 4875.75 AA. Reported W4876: 37.7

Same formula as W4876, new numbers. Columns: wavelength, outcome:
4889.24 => 36.2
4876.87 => 38.1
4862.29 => 33.2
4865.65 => 35.2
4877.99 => 38.4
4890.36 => 36.5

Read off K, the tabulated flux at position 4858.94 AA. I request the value 33.9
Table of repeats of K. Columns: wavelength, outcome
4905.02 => 37.9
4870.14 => 36.1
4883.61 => 36.9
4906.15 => 37.7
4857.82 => 34.7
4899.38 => 39.2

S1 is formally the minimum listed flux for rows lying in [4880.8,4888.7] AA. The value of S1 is 36.1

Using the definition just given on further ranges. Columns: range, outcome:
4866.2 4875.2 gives 35.8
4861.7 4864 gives 33.2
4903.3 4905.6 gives 37.9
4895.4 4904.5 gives 38.2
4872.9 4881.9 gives 36.6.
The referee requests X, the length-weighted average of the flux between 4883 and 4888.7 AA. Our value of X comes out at 36.4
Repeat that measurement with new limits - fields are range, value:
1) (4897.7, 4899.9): 39.3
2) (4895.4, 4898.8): 39.4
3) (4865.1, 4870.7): 35.8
